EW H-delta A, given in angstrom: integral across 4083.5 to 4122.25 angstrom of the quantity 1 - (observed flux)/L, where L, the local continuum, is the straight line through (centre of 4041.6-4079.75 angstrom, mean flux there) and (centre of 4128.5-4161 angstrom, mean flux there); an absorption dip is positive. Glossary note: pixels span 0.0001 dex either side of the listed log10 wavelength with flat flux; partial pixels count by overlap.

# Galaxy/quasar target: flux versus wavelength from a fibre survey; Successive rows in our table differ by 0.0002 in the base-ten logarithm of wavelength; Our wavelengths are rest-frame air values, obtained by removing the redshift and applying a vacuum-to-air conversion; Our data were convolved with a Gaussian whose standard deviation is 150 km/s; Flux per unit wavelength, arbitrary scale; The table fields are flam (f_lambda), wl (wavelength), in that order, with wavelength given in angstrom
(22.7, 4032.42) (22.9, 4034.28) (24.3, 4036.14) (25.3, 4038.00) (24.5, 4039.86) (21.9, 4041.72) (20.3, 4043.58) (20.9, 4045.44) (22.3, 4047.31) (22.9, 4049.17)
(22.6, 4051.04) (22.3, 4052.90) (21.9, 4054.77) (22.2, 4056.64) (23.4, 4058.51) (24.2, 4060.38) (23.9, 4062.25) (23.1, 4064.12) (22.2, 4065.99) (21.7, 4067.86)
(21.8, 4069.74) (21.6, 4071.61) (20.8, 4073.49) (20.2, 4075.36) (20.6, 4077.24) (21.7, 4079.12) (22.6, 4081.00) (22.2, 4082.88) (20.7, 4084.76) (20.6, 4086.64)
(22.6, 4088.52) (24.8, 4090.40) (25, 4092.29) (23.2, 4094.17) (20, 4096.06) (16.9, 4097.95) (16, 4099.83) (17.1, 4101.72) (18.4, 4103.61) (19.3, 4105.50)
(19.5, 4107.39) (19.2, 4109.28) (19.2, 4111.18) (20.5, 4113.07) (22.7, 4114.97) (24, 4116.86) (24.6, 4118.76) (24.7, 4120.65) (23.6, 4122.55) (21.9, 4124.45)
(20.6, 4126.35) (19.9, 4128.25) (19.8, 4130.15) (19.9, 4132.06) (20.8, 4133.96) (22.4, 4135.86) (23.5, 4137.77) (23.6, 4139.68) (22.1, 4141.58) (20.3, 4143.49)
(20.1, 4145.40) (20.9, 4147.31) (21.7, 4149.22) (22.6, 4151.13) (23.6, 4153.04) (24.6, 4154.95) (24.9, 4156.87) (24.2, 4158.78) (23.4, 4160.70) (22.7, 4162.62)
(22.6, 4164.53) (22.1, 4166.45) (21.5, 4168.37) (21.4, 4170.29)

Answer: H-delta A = 1.9 angstrom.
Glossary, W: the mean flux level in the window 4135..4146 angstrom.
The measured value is 22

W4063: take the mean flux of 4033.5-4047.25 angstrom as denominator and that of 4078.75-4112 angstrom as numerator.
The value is 0.90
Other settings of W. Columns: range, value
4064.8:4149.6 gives 21.2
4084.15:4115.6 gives 20.3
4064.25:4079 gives 21.4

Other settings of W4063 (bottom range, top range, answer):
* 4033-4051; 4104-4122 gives 0.94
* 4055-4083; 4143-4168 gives 1.02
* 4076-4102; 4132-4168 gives 1.07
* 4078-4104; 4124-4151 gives 1.02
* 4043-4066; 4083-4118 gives 0.91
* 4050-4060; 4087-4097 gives 1.02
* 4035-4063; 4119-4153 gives 0.95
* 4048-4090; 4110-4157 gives 1.00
